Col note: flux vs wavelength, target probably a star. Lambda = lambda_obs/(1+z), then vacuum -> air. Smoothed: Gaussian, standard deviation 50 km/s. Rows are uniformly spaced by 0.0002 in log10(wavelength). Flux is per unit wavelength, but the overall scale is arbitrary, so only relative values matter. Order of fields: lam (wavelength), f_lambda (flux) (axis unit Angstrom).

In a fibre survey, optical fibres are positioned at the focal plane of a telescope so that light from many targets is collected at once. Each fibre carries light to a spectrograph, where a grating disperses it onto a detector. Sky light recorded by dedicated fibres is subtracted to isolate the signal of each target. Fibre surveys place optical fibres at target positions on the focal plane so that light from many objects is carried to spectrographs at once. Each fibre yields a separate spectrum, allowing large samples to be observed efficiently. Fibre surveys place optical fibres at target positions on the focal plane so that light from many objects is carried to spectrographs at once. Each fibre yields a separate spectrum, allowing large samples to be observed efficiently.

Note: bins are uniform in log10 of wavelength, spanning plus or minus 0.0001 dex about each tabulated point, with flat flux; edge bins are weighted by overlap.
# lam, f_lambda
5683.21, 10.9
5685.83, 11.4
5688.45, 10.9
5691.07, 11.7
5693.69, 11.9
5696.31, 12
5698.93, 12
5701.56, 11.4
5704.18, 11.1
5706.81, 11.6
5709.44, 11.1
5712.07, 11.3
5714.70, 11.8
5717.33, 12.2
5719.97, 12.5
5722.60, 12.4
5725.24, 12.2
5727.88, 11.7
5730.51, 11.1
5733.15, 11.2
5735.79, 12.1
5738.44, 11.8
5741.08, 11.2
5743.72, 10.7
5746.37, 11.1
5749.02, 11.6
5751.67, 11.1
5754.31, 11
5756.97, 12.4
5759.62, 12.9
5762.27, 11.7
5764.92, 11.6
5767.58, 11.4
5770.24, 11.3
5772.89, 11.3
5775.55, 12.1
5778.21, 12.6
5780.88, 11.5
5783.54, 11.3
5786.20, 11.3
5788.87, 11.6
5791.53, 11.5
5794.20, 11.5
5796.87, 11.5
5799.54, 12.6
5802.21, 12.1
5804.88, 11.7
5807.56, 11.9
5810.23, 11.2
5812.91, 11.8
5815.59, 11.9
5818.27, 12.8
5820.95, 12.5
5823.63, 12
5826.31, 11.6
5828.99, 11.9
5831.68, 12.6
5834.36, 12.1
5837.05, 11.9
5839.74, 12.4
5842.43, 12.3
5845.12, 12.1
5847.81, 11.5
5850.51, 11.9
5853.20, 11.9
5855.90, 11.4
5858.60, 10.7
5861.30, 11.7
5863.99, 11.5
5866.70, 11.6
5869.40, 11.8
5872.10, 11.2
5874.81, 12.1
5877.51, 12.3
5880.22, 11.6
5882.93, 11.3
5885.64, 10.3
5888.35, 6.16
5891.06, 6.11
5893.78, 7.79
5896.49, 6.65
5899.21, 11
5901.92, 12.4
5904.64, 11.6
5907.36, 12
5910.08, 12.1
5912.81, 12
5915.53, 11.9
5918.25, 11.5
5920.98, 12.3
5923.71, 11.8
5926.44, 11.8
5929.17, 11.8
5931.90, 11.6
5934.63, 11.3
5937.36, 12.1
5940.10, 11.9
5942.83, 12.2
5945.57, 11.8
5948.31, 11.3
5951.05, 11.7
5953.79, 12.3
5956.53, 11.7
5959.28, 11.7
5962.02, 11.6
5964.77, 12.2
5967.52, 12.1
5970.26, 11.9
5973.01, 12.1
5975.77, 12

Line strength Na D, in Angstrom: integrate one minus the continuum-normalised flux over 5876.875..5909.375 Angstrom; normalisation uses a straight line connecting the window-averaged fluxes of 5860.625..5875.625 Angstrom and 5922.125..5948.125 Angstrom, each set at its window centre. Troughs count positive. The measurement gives 4.9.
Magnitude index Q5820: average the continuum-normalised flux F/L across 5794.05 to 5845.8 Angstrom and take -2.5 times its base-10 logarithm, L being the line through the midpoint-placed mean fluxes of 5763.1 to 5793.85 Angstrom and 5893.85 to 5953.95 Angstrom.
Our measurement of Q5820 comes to -0.04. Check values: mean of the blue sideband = 11.6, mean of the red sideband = 11.5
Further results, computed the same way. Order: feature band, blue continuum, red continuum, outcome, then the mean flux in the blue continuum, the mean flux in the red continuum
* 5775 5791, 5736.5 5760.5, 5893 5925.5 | -0.025 mag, 11.5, 11.2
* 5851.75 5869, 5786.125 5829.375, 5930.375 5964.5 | 0.032 mag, 11.9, 11.8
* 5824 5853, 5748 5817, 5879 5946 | -0.061 mag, 11.7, 10.9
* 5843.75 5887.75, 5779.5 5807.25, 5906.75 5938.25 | 0.028 mag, 11.7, 11.8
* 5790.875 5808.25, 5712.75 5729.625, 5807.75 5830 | 0.014 mag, 12.1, 12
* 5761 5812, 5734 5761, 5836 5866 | -0.002 mag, 11.6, 11.7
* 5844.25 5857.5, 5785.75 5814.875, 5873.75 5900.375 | -0.128 mag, 11.7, 9.49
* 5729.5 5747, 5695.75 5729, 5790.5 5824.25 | 0.047 mag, 11.8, 11.9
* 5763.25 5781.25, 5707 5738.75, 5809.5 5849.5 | 0.019 mag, 11.8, 12.1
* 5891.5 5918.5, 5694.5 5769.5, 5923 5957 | 0.103 mag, 11.6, 11.8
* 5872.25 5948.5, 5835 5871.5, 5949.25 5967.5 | 0.075 mag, 11.7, 11.9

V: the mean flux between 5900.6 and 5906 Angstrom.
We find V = 12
